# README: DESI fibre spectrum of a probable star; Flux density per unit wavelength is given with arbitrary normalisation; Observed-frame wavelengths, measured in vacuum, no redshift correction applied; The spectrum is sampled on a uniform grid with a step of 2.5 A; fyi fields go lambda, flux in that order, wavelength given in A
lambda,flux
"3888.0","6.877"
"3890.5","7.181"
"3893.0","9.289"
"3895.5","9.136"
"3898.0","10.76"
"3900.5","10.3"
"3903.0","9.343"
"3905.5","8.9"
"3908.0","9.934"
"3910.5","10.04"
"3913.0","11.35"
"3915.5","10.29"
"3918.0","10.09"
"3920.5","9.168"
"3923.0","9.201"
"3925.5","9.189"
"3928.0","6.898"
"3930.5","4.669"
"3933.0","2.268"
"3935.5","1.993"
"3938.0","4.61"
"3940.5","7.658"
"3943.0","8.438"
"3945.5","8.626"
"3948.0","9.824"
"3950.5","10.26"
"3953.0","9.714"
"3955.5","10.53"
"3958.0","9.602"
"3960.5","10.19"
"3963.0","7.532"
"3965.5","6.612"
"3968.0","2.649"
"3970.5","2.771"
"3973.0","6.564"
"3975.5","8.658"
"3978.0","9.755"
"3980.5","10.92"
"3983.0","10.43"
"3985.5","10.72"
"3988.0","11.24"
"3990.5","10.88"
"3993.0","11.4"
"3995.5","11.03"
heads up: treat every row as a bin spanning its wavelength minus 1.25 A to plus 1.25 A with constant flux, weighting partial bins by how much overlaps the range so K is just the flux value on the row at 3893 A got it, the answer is 9.289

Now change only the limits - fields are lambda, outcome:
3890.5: 7.181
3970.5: 2.771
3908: 9.934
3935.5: 1.993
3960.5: 10.19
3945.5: 8.626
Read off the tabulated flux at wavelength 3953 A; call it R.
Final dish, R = 9.714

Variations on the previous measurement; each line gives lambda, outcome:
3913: 11.35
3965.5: 6.612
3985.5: 10.72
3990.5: 10.88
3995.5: 11.03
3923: 9.201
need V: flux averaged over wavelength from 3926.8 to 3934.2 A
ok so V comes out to 4.61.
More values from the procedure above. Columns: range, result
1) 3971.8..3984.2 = 9.27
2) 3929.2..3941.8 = 4.27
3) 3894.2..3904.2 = 9.88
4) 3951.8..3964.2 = 9.52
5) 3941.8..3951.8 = 9.29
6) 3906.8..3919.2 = 10.3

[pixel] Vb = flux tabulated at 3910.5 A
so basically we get 10.04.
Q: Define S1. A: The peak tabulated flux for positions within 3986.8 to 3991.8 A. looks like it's 11.24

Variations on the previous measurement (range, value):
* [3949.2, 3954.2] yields 10.26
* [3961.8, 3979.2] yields 9.755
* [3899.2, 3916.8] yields 11.35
